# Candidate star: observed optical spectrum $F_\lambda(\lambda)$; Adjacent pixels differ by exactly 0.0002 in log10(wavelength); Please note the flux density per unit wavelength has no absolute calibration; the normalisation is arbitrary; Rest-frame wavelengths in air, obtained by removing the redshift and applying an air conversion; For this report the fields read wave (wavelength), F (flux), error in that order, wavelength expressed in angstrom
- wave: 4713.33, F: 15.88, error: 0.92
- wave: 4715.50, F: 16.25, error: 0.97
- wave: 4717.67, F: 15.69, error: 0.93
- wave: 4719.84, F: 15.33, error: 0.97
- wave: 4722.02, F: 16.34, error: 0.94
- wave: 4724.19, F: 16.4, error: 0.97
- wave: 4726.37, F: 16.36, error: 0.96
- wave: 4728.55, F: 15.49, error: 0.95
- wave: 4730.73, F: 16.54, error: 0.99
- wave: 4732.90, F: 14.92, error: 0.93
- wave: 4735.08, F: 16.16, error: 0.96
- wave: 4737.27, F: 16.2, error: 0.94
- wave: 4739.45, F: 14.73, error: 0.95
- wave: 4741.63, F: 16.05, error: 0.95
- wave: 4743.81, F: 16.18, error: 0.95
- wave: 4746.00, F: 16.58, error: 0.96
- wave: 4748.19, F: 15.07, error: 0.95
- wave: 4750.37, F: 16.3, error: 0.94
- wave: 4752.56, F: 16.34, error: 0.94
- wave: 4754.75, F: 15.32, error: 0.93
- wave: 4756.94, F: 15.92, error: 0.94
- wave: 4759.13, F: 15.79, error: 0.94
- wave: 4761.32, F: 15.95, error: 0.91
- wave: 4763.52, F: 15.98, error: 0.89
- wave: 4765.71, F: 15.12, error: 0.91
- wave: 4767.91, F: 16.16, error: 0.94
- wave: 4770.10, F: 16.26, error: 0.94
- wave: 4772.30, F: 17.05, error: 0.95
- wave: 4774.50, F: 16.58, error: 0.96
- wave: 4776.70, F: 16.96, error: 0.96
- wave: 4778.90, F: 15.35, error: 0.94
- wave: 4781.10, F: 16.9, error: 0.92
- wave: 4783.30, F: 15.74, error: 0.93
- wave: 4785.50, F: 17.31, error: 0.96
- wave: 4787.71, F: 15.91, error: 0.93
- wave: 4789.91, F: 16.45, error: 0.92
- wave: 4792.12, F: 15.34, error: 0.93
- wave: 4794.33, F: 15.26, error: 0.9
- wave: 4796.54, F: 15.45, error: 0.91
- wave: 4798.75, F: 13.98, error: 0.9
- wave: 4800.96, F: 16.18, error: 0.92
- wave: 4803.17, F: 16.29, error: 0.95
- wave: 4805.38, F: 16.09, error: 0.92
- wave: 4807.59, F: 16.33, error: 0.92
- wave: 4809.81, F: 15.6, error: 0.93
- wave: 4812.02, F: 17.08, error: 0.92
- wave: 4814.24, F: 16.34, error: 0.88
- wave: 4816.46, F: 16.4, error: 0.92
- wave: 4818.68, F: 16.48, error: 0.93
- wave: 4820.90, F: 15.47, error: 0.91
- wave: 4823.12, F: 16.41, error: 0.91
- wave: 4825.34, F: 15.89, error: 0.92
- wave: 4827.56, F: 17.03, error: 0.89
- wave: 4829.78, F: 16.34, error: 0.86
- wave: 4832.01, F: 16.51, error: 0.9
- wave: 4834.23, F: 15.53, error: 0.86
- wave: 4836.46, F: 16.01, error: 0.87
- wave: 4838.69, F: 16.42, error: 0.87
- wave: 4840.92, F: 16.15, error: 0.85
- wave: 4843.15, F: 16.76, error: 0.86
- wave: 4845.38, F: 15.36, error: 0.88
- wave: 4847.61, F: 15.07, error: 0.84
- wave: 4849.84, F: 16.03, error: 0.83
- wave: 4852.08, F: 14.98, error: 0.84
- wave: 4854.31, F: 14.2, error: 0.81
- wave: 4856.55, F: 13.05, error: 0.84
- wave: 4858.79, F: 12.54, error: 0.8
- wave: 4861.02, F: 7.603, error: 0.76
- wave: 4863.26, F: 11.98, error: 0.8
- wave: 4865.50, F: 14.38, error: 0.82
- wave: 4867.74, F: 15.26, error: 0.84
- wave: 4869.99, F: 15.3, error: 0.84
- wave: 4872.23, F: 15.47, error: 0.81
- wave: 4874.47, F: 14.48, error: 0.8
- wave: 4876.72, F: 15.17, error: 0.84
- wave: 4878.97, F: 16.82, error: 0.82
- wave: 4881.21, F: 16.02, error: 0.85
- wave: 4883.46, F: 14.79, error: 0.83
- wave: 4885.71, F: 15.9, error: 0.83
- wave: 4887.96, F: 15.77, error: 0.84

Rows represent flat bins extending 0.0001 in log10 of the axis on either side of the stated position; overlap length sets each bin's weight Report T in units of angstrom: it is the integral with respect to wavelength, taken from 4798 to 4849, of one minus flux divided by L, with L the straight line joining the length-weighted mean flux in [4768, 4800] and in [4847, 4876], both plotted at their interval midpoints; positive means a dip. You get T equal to -4.0 angstrom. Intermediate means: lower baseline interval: 16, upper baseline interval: 13.9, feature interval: 16.1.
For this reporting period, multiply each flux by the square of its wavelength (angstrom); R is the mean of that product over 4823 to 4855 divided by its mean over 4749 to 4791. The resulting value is 1.01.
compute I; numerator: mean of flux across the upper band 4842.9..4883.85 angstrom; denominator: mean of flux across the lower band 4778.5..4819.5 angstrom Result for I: 0.9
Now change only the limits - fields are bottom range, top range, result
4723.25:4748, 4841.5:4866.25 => 0.87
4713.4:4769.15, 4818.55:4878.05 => 0.94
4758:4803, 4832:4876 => 0.91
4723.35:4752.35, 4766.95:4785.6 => 1.03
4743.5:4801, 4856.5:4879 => 0.86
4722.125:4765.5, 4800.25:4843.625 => 1.02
